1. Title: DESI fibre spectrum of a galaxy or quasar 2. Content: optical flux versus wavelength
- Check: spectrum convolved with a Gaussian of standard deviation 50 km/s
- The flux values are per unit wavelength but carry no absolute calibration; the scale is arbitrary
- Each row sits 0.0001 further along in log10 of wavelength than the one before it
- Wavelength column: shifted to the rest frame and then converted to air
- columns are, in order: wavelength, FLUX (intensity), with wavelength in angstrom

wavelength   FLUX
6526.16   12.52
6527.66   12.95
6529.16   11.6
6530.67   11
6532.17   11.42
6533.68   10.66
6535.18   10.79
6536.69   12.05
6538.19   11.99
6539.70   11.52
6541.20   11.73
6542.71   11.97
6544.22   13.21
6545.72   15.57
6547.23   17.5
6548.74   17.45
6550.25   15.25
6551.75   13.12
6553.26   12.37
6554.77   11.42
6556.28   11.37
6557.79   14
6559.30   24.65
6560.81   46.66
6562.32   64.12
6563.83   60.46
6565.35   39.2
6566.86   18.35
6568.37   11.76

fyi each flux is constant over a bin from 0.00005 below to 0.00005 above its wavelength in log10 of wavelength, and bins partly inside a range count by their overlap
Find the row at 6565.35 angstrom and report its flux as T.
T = 39.2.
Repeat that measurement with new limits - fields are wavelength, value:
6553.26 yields 12.37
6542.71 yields 11.97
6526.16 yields 12.52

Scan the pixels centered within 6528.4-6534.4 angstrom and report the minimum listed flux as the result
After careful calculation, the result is 10.66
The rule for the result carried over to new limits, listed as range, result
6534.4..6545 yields 10.79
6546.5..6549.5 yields 17.45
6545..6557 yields 11.37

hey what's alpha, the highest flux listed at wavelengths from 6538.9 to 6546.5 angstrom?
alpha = 15.57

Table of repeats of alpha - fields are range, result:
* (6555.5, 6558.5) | 14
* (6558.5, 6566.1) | 64.12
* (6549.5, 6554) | 15.25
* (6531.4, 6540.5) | 12.05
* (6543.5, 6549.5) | 17.5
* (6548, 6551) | 17.45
